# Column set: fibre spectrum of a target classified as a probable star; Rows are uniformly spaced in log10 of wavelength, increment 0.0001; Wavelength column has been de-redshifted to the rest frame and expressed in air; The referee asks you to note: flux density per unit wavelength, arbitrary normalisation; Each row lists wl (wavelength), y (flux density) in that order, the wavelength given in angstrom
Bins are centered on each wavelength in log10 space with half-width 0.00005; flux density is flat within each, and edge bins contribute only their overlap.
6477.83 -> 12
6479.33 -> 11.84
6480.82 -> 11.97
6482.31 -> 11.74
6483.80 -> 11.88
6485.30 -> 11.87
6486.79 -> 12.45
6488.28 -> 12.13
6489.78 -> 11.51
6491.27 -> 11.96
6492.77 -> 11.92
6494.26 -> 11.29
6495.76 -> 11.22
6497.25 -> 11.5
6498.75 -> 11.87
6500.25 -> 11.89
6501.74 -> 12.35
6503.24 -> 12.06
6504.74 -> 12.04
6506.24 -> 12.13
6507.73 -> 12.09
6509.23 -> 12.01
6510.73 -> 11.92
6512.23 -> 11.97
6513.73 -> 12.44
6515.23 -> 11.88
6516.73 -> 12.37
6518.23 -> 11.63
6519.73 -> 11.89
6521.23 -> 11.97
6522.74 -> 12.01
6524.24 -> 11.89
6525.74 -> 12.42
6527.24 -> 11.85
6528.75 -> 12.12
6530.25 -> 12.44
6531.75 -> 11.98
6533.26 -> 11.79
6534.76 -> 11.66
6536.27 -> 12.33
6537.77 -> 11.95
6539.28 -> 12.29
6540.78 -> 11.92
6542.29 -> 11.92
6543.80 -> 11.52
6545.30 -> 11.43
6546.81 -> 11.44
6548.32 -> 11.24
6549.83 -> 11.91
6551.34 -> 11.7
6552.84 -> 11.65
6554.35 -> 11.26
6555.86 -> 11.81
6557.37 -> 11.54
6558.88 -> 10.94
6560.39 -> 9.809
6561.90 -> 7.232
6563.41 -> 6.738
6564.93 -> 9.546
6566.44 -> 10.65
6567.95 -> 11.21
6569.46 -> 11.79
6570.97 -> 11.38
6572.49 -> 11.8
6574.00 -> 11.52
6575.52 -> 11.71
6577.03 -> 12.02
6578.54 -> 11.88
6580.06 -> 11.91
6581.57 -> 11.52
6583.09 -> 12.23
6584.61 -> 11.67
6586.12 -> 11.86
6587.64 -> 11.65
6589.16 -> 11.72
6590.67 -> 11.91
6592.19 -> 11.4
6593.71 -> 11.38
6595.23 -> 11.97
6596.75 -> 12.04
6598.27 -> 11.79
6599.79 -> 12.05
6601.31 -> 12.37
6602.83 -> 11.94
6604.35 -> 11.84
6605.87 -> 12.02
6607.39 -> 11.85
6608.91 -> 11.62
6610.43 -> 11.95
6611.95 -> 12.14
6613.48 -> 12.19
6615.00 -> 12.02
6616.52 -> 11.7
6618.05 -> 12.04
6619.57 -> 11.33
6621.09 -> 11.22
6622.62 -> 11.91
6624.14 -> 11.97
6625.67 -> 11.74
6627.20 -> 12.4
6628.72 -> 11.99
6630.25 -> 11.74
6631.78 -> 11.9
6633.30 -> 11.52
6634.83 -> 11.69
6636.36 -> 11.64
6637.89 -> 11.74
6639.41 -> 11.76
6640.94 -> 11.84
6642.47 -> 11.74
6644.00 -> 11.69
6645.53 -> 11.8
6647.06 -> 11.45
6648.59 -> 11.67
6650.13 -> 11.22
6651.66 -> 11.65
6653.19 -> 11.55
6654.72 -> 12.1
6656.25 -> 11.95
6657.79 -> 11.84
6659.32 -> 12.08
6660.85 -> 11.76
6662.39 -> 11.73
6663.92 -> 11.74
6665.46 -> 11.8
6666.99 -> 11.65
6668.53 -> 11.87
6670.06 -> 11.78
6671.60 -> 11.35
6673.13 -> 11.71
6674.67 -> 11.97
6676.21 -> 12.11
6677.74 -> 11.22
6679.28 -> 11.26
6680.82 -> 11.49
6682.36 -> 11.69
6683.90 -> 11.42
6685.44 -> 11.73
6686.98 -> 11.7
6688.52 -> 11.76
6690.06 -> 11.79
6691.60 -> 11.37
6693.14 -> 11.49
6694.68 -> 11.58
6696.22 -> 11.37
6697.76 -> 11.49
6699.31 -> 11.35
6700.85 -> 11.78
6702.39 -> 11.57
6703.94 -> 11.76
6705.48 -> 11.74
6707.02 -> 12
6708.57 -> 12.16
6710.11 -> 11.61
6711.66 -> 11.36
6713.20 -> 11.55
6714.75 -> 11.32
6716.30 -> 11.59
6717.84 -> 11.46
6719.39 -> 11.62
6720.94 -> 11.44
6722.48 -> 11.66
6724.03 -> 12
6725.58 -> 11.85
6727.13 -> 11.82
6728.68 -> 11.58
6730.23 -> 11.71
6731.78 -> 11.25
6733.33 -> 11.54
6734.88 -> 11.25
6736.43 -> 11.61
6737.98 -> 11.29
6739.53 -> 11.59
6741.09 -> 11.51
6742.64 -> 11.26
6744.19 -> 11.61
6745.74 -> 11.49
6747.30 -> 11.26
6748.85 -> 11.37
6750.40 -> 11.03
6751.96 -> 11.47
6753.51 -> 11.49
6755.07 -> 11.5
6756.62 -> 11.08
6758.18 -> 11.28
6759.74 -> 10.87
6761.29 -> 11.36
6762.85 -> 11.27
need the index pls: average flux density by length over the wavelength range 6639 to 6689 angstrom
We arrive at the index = 11.7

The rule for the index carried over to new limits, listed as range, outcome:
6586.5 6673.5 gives 11.8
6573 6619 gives 11.9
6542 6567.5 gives 10.7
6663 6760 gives 11.6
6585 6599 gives 11.7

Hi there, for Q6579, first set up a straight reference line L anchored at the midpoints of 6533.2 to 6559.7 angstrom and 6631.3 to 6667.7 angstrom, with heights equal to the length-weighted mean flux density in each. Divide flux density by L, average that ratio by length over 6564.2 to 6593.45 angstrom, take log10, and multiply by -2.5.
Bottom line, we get 0.01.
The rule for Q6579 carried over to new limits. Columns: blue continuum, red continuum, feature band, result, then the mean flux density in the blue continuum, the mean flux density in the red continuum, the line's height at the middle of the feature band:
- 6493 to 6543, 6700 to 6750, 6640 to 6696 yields 0.001 mag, 12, 11.6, 11.7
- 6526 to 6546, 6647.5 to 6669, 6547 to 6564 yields 0.128 mag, 12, 11.7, 11.9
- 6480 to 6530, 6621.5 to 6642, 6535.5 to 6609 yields 0.041 mag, 12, 11.8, 11.9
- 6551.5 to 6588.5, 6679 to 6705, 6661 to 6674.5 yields -0.023 mag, 11.1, 11.6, 11.5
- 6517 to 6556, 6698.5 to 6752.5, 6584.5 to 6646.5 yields -0.009 mag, 11.9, 11.6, 11.7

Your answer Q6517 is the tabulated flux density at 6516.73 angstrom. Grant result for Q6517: 12.37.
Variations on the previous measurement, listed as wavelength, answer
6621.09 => 11.22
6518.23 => 11.63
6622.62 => 11.91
